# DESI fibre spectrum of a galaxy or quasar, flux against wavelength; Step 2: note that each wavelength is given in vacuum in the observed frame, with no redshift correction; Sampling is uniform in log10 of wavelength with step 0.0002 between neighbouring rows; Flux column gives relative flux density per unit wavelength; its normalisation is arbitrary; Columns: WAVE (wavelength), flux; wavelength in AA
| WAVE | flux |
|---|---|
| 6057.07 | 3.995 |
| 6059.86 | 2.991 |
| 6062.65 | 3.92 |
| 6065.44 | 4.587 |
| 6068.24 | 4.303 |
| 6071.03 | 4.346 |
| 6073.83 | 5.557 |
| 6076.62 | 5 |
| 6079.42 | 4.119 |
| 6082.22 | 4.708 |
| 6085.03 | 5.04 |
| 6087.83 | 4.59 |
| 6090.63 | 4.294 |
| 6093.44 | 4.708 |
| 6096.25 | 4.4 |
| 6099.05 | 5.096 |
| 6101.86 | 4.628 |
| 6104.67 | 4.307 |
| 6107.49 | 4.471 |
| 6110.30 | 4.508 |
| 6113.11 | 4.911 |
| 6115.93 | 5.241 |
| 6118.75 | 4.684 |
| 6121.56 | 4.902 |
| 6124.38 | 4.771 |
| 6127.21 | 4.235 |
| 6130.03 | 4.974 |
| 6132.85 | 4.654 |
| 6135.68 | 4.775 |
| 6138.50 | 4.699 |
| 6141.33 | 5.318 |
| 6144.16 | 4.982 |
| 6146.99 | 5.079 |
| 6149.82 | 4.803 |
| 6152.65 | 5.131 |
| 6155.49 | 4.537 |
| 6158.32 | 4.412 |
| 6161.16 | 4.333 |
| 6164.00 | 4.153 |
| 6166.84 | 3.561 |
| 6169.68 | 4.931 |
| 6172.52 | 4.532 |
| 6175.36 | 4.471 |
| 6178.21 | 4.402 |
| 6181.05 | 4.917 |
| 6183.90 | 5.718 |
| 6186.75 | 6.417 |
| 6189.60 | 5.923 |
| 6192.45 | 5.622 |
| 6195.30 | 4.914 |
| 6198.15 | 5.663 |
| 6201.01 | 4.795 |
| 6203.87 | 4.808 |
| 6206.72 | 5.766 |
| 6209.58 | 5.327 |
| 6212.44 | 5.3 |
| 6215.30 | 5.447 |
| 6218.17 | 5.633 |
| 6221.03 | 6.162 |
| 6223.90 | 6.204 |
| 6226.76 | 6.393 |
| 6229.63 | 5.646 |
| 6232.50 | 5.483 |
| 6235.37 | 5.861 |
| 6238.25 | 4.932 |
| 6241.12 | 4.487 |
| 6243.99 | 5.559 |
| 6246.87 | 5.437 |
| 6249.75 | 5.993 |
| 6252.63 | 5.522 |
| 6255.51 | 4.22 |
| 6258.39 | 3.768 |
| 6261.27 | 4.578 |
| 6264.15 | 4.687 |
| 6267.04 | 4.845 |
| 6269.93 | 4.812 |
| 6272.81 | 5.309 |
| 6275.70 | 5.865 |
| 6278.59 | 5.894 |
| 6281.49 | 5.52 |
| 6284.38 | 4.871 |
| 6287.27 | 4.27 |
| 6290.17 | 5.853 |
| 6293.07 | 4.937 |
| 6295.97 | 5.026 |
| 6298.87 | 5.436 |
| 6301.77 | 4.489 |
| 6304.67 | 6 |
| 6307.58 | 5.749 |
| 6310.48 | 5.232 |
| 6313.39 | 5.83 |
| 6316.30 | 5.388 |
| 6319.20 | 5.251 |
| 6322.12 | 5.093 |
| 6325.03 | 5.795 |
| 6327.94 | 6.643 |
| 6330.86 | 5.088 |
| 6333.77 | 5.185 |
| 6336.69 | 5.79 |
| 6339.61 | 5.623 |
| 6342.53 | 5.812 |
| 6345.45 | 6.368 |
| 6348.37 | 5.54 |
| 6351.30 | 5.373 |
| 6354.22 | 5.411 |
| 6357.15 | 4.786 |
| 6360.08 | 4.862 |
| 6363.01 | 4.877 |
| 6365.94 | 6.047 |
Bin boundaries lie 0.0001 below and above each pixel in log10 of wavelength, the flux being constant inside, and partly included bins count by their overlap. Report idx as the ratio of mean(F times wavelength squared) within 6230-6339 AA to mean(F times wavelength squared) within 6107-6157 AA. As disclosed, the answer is 1.15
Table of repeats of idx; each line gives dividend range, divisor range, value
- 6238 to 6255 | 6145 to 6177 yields 1.20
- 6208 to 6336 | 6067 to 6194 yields 1.17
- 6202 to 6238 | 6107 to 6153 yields 1.20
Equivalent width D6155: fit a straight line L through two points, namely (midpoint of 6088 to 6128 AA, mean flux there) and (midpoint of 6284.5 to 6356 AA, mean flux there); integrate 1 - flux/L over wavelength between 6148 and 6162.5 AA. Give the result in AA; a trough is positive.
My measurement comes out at 0.53 AA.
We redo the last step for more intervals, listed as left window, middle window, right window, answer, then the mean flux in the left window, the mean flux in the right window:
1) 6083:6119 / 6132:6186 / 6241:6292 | 1.1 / 4.68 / 5.1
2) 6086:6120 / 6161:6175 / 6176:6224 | 2.3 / 4.66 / 5.43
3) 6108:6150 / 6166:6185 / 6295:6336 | 1.2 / 4.83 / 5.46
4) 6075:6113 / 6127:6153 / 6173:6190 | 0.3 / 4.62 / 5.23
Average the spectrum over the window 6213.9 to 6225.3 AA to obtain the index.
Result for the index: 5.86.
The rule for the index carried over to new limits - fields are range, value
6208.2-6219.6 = 5.43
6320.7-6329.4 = 5.85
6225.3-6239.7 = 5.66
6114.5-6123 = 4.94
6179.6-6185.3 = 5.31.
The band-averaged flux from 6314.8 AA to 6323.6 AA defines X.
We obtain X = 5.25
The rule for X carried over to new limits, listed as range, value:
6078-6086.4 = 4.62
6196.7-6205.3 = 5.09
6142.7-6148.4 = 5.03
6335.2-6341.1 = 5.7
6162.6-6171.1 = 4.22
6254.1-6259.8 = 3.99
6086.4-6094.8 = 4.53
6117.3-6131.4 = 4.71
